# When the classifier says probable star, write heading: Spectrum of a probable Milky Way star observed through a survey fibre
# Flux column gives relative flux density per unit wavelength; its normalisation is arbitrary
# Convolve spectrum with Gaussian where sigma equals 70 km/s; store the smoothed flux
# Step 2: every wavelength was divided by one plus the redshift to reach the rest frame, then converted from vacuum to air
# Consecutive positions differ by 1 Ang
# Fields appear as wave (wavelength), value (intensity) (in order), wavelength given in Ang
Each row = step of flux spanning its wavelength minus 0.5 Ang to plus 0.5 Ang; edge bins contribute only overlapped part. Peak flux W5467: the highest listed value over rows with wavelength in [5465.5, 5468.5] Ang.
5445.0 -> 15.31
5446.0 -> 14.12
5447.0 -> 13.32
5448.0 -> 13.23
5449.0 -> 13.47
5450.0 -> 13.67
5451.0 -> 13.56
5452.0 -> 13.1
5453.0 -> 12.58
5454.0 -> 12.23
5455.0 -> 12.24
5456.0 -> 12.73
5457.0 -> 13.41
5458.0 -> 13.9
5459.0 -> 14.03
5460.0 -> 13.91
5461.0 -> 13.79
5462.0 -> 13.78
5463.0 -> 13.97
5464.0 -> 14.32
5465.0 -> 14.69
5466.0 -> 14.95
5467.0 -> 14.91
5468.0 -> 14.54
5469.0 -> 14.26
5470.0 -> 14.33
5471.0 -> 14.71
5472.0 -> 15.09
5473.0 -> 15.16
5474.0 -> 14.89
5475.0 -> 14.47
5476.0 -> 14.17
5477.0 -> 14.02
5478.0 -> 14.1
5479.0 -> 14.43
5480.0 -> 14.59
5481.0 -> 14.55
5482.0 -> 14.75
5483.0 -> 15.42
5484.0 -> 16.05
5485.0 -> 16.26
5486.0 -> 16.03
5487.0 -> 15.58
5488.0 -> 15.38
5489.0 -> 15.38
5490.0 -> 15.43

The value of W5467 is 14.95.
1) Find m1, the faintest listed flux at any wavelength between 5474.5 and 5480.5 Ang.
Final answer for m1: 14.02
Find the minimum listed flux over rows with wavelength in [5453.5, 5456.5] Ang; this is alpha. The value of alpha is 12.23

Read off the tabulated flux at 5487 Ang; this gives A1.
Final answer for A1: 15.58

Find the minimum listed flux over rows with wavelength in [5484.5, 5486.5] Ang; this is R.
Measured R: 16.03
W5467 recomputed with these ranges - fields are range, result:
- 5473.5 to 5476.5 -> 14.89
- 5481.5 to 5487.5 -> 16.26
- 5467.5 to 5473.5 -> 15.16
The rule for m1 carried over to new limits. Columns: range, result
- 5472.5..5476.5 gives 14.17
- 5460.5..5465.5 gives 13.78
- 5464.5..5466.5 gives 14.69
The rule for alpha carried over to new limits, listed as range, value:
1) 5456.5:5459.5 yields 13.41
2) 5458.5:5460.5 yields 13.91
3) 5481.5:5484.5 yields 14.75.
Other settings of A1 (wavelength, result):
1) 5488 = 15.38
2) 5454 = 12.23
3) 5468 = 14.54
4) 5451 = 13.56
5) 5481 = 14.55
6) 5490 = 15.43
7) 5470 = 14.33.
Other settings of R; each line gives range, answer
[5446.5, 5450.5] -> 13.23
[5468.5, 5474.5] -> 14.26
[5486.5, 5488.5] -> 15.38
